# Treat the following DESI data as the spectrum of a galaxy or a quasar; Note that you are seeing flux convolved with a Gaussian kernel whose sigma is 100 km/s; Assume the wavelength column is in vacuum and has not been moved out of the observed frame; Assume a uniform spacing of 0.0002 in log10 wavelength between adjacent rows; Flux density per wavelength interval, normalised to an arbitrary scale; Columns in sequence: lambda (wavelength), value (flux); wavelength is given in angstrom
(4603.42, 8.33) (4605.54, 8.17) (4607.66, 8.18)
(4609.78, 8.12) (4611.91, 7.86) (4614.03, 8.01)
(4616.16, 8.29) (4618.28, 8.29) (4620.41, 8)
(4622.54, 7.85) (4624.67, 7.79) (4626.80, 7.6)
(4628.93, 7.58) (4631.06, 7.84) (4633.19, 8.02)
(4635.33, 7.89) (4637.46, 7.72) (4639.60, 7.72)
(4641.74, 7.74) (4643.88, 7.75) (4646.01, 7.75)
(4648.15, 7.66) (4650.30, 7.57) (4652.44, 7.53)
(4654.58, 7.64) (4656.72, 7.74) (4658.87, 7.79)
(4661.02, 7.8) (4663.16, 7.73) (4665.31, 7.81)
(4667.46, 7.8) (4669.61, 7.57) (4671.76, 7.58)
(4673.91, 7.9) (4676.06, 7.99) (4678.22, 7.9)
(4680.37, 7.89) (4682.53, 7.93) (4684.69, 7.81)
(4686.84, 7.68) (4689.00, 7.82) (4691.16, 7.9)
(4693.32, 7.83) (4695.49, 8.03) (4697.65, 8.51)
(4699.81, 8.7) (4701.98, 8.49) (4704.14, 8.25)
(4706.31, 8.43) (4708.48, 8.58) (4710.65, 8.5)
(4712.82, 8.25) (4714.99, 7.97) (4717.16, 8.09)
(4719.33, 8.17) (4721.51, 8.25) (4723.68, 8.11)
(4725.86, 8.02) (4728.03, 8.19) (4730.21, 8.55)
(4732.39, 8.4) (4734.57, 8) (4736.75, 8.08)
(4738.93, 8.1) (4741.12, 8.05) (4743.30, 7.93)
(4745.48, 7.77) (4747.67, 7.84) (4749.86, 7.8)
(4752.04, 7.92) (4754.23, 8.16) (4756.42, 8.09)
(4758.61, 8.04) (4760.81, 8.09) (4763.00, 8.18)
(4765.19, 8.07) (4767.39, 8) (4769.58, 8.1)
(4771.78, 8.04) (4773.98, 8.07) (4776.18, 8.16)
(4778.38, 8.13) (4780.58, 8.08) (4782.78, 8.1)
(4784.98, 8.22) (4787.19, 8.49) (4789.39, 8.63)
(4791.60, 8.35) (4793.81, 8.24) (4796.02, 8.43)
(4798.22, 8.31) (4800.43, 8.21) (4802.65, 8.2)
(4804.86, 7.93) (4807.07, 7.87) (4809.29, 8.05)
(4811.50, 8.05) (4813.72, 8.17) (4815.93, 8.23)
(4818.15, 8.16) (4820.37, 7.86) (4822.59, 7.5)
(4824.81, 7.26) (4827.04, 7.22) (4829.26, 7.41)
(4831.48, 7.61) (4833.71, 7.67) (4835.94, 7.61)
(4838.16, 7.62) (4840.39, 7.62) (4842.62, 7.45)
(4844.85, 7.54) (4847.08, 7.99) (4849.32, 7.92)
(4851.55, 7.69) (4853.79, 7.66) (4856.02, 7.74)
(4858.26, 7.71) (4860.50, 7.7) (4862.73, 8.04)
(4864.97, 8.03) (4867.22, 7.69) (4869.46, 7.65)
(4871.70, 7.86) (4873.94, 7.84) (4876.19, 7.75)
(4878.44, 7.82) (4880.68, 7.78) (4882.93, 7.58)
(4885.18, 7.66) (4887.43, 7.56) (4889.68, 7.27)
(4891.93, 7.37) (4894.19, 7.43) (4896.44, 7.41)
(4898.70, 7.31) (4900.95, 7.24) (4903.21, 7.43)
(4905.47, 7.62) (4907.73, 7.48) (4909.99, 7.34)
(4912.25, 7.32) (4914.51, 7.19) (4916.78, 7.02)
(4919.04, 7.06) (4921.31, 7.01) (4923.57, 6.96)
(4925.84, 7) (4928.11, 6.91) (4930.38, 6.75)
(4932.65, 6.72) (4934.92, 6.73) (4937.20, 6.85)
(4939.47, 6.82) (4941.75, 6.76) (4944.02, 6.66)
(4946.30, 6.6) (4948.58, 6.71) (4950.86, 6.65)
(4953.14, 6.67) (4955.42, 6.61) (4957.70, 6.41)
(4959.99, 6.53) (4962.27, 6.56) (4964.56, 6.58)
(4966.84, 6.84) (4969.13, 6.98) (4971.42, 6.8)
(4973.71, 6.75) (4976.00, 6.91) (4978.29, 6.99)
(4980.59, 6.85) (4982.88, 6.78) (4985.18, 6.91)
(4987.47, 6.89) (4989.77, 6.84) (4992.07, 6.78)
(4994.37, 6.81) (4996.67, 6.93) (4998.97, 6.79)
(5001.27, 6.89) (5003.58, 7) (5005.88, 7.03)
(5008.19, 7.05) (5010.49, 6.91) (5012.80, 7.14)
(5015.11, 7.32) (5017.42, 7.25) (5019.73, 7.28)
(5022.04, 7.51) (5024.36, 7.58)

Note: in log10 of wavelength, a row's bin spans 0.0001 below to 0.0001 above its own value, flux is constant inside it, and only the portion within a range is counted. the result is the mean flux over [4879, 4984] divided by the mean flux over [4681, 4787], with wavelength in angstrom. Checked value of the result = 0.86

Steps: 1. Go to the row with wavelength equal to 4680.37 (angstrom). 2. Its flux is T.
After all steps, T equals 7.89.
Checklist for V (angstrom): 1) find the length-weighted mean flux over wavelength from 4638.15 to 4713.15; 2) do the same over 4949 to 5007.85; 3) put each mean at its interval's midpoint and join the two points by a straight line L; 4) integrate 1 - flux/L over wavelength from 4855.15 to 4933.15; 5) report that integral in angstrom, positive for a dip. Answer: -3.6 angstrom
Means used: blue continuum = 7.93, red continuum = 6.79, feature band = 7.44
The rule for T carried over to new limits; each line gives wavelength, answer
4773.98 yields 8.07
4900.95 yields 7.24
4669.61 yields 7.57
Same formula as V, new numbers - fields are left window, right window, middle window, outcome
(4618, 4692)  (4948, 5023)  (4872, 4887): -1.2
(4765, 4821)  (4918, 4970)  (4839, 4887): -1.5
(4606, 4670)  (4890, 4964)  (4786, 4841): -4.8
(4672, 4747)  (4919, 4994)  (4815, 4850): -1.0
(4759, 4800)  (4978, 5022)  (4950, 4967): 1.5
